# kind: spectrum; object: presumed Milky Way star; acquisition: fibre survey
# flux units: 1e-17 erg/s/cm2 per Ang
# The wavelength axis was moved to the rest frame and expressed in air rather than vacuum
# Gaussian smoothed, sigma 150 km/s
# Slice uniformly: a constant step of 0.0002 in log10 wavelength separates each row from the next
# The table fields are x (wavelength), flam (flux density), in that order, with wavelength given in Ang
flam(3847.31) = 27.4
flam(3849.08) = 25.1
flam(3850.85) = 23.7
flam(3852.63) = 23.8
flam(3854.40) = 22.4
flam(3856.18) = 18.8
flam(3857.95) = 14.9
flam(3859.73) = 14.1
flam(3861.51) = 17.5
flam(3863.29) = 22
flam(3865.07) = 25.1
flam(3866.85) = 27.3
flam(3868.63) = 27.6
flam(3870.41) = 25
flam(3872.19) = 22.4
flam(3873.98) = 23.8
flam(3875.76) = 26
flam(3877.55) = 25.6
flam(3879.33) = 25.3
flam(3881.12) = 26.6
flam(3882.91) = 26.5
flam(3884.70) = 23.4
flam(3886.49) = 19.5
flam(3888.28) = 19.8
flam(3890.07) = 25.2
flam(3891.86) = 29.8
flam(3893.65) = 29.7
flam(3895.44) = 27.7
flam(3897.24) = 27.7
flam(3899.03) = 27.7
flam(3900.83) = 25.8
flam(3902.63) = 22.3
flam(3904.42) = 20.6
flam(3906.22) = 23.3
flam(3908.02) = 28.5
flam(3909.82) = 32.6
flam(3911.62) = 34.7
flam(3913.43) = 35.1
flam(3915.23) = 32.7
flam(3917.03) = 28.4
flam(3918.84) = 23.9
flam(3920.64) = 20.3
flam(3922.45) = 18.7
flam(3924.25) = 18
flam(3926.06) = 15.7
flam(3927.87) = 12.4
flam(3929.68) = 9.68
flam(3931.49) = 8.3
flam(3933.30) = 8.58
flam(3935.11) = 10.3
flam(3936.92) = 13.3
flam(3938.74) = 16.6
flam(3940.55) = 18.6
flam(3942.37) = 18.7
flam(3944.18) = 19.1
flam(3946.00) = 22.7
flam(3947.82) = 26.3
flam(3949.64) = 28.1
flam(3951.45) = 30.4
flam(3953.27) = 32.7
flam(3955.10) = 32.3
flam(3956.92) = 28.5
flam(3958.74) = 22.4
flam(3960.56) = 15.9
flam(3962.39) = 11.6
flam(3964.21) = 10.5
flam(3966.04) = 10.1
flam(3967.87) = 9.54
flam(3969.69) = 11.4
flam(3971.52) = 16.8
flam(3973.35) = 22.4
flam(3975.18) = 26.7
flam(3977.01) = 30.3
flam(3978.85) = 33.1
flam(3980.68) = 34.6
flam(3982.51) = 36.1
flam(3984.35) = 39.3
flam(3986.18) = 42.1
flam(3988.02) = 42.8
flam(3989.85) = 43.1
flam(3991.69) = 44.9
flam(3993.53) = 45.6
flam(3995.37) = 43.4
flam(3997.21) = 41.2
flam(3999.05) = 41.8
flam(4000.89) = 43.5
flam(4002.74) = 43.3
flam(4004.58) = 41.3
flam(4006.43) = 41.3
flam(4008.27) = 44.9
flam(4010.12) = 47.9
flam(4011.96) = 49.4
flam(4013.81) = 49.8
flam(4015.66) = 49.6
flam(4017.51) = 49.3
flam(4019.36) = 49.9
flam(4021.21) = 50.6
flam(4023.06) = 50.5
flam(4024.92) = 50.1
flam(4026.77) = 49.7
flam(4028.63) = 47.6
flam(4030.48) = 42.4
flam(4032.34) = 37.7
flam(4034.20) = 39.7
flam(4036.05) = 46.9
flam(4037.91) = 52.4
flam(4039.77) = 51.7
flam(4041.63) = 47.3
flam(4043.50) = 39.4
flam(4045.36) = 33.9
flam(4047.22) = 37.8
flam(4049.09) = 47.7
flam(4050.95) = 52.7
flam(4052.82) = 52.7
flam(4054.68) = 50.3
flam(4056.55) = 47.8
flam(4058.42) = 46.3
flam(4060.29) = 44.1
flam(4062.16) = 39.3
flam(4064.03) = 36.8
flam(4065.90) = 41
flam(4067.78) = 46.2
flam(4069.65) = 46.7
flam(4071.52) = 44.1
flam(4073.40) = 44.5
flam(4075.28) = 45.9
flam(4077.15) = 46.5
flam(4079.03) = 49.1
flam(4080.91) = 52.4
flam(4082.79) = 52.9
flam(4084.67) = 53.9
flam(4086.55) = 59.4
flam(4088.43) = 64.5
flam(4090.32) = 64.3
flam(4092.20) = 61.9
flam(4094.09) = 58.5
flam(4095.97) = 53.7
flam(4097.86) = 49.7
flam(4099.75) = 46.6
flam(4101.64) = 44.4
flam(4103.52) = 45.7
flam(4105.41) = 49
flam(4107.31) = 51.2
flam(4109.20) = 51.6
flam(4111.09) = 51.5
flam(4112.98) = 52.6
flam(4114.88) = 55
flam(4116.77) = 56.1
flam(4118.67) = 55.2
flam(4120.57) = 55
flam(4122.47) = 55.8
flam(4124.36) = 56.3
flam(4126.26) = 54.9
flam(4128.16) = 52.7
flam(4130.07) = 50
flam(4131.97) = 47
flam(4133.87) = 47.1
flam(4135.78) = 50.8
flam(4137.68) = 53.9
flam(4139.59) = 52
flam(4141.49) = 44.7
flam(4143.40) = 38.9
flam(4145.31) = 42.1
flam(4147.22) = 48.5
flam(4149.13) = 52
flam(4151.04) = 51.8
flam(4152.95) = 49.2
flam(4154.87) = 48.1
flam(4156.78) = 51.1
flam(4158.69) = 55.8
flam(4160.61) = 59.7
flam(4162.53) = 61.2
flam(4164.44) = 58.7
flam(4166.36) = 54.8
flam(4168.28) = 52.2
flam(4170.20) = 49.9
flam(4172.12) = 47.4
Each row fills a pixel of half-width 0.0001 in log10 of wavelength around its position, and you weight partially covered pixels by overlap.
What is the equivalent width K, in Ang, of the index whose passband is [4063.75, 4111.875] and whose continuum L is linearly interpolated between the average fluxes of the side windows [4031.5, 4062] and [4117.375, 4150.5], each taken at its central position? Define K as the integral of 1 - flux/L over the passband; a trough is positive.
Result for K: -2.9 Ang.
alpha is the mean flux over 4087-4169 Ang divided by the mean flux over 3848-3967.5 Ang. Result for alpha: 2.35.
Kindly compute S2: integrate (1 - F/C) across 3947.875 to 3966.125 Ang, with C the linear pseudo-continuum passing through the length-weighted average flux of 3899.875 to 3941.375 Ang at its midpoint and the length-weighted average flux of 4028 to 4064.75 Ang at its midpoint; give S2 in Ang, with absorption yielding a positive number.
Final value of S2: 2.9 Ang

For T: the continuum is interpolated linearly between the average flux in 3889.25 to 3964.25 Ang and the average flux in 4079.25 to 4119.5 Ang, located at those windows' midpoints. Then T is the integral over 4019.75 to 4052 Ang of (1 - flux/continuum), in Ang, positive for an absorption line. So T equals -2.8 Ang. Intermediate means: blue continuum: 22.6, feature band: 45.9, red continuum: 53.7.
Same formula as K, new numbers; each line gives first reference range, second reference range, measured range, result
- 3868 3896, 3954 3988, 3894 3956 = 5.4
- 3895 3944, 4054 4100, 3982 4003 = -4.7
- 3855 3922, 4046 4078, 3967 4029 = -3.2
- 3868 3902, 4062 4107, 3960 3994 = 8.8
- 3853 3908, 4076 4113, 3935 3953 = 6.3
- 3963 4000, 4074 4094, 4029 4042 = -0.5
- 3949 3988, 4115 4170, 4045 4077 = -4.3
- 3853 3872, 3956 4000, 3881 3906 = -1.5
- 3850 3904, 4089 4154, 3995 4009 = -1.7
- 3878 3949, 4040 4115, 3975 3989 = -1.1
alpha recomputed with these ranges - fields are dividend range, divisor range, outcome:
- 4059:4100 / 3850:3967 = 2.24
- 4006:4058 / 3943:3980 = 2.12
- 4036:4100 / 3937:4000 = 1.76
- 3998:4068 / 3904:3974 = 2.23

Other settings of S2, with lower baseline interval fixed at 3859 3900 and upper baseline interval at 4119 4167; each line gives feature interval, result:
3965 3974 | 5.4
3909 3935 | 7.0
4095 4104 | -0.2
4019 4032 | -2.8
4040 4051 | -0.3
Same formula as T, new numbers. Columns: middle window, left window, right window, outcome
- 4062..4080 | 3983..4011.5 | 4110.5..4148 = 1.2 Ang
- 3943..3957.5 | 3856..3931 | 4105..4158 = 1.4 Ang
